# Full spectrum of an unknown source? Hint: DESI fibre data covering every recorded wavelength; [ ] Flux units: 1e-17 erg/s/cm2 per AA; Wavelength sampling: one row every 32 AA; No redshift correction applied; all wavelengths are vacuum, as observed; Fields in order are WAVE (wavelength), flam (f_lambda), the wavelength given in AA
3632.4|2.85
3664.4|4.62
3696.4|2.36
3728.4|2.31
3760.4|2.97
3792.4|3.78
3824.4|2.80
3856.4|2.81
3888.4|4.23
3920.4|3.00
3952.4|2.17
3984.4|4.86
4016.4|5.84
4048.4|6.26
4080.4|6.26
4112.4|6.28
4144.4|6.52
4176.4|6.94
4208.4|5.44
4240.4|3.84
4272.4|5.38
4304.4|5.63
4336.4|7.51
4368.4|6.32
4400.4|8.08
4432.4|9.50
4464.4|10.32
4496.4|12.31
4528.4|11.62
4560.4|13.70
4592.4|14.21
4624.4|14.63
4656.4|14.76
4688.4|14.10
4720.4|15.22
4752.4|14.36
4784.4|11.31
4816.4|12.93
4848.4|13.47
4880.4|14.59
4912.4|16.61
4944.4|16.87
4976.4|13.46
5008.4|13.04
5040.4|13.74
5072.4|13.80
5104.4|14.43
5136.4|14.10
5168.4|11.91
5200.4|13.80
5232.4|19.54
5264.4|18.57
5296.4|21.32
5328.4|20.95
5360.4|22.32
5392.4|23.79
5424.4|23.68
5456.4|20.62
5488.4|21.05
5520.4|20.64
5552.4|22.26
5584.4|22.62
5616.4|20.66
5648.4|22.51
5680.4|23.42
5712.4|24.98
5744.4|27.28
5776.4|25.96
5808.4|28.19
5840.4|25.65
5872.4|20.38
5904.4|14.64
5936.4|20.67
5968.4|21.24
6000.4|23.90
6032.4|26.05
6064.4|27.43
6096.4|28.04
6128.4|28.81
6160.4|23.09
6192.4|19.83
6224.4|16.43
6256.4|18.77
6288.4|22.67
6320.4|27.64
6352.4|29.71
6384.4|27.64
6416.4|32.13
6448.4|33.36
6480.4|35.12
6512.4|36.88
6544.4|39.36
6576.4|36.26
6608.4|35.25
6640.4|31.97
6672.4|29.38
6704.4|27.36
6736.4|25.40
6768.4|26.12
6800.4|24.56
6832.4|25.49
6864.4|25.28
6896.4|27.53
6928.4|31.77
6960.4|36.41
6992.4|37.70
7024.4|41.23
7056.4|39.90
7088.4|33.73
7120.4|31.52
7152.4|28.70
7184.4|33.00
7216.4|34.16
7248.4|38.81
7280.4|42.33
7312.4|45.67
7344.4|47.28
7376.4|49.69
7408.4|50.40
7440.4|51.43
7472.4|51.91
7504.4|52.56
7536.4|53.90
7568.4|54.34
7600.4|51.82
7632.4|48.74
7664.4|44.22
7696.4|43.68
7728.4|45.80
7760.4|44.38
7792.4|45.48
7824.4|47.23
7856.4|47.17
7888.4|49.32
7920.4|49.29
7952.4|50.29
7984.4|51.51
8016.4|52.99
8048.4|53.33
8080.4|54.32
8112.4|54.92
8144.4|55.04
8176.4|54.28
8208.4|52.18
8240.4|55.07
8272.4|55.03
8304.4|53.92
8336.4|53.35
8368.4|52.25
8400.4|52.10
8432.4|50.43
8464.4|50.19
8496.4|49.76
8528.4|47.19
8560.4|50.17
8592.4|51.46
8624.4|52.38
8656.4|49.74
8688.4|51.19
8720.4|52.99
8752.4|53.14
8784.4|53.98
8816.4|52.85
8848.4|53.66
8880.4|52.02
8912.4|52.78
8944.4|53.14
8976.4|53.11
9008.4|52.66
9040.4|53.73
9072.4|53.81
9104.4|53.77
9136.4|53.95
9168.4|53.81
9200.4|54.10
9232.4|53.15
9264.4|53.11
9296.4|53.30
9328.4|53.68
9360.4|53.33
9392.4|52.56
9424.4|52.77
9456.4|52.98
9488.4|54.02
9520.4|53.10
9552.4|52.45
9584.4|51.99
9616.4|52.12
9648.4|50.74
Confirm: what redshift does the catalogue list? 0.000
